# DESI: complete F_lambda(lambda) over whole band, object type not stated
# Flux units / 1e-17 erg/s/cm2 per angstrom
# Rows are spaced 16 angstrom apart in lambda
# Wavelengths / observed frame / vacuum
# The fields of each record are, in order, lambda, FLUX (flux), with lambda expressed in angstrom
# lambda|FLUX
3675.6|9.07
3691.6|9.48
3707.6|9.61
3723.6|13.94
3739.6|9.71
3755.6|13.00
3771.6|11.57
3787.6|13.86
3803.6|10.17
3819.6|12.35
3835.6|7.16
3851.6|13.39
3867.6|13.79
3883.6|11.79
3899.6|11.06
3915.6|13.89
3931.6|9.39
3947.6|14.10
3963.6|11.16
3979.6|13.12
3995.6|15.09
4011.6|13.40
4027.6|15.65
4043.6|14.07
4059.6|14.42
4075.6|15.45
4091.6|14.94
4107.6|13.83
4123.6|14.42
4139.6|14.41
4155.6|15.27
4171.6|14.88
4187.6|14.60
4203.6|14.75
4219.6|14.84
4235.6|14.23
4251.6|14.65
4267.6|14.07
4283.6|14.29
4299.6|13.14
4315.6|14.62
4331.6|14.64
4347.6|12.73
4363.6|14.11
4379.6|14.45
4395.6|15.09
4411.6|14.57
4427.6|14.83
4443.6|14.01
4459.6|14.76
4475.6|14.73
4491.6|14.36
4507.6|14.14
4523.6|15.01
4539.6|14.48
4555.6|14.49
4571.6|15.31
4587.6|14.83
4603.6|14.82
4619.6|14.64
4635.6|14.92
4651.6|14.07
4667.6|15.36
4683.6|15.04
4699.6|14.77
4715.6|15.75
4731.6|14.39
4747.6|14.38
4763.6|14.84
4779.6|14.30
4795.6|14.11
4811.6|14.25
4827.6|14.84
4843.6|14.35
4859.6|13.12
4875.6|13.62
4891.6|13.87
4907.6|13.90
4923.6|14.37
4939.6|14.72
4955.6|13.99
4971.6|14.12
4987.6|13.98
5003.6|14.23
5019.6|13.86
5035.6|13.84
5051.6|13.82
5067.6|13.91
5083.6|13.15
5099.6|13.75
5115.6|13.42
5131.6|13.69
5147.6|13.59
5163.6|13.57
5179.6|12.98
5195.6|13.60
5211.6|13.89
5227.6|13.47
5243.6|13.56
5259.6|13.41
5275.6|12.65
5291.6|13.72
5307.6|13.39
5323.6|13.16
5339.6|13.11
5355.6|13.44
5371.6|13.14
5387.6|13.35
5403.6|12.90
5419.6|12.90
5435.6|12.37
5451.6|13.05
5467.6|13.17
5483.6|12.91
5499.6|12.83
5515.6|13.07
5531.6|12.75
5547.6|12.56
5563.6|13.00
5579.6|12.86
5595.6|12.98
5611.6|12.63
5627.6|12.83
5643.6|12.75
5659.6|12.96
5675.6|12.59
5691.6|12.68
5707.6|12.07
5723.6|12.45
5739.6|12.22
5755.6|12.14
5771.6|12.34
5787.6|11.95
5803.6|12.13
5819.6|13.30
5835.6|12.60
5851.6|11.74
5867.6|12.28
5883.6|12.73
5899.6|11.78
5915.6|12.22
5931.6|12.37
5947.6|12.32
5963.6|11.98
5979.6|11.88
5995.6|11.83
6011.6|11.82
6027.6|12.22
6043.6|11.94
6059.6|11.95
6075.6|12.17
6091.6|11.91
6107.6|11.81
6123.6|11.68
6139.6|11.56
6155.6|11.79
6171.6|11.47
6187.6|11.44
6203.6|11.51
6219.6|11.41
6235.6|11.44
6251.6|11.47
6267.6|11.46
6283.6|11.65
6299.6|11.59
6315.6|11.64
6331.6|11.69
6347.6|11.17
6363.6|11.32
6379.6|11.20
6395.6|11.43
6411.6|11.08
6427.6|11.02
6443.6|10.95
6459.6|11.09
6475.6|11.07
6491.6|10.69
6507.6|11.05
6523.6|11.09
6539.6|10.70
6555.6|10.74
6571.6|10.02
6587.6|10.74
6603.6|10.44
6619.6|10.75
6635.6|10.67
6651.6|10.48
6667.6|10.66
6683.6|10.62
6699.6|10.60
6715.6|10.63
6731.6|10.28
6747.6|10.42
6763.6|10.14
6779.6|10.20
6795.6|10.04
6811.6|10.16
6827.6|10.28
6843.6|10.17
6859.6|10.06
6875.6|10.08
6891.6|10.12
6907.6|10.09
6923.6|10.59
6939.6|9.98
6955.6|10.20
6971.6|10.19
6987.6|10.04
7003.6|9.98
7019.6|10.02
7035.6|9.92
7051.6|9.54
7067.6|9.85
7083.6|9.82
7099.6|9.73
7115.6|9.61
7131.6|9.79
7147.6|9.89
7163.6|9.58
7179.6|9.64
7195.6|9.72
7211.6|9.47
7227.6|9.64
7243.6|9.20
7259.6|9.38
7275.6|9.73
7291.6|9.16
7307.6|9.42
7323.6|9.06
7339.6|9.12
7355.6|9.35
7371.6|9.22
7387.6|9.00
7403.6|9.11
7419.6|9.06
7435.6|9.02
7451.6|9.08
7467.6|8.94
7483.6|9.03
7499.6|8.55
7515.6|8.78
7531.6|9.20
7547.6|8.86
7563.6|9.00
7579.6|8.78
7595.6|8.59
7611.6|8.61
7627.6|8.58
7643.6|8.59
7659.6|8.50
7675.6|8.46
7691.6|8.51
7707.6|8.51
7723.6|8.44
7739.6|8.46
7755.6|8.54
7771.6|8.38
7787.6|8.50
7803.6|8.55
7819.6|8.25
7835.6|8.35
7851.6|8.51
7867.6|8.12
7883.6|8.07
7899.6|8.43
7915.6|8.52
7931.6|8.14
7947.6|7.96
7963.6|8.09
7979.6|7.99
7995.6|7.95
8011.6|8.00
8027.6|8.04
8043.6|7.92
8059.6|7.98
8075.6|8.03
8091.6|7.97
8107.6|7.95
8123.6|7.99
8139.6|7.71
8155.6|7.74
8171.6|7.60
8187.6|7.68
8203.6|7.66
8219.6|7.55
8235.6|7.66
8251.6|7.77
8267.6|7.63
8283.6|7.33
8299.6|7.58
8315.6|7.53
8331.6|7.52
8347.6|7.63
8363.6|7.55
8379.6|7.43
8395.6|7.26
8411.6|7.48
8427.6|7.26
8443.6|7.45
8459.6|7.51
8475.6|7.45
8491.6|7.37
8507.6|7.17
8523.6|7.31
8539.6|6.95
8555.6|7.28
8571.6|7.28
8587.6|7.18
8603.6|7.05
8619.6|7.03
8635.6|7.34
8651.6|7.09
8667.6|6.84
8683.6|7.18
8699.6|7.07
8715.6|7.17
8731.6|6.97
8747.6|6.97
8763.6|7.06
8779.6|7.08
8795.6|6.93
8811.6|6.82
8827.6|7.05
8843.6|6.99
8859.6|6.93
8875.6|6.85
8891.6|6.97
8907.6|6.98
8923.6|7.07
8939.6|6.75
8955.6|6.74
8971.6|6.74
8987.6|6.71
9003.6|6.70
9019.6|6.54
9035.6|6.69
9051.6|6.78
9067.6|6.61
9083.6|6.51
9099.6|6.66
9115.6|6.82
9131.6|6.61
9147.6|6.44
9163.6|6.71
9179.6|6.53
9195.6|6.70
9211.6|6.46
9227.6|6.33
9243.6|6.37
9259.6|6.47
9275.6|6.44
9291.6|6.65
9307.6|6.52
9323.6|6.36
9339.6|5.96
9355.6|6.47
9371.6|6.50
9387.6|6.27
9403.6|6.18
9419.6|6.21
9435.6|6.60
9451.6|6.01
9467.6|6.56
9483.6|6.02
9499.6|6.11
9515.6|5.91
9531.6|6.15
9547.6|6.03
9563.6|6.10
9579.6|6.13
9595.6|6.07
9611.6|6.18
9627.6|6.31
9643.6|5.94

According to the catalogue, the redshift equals 0.000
